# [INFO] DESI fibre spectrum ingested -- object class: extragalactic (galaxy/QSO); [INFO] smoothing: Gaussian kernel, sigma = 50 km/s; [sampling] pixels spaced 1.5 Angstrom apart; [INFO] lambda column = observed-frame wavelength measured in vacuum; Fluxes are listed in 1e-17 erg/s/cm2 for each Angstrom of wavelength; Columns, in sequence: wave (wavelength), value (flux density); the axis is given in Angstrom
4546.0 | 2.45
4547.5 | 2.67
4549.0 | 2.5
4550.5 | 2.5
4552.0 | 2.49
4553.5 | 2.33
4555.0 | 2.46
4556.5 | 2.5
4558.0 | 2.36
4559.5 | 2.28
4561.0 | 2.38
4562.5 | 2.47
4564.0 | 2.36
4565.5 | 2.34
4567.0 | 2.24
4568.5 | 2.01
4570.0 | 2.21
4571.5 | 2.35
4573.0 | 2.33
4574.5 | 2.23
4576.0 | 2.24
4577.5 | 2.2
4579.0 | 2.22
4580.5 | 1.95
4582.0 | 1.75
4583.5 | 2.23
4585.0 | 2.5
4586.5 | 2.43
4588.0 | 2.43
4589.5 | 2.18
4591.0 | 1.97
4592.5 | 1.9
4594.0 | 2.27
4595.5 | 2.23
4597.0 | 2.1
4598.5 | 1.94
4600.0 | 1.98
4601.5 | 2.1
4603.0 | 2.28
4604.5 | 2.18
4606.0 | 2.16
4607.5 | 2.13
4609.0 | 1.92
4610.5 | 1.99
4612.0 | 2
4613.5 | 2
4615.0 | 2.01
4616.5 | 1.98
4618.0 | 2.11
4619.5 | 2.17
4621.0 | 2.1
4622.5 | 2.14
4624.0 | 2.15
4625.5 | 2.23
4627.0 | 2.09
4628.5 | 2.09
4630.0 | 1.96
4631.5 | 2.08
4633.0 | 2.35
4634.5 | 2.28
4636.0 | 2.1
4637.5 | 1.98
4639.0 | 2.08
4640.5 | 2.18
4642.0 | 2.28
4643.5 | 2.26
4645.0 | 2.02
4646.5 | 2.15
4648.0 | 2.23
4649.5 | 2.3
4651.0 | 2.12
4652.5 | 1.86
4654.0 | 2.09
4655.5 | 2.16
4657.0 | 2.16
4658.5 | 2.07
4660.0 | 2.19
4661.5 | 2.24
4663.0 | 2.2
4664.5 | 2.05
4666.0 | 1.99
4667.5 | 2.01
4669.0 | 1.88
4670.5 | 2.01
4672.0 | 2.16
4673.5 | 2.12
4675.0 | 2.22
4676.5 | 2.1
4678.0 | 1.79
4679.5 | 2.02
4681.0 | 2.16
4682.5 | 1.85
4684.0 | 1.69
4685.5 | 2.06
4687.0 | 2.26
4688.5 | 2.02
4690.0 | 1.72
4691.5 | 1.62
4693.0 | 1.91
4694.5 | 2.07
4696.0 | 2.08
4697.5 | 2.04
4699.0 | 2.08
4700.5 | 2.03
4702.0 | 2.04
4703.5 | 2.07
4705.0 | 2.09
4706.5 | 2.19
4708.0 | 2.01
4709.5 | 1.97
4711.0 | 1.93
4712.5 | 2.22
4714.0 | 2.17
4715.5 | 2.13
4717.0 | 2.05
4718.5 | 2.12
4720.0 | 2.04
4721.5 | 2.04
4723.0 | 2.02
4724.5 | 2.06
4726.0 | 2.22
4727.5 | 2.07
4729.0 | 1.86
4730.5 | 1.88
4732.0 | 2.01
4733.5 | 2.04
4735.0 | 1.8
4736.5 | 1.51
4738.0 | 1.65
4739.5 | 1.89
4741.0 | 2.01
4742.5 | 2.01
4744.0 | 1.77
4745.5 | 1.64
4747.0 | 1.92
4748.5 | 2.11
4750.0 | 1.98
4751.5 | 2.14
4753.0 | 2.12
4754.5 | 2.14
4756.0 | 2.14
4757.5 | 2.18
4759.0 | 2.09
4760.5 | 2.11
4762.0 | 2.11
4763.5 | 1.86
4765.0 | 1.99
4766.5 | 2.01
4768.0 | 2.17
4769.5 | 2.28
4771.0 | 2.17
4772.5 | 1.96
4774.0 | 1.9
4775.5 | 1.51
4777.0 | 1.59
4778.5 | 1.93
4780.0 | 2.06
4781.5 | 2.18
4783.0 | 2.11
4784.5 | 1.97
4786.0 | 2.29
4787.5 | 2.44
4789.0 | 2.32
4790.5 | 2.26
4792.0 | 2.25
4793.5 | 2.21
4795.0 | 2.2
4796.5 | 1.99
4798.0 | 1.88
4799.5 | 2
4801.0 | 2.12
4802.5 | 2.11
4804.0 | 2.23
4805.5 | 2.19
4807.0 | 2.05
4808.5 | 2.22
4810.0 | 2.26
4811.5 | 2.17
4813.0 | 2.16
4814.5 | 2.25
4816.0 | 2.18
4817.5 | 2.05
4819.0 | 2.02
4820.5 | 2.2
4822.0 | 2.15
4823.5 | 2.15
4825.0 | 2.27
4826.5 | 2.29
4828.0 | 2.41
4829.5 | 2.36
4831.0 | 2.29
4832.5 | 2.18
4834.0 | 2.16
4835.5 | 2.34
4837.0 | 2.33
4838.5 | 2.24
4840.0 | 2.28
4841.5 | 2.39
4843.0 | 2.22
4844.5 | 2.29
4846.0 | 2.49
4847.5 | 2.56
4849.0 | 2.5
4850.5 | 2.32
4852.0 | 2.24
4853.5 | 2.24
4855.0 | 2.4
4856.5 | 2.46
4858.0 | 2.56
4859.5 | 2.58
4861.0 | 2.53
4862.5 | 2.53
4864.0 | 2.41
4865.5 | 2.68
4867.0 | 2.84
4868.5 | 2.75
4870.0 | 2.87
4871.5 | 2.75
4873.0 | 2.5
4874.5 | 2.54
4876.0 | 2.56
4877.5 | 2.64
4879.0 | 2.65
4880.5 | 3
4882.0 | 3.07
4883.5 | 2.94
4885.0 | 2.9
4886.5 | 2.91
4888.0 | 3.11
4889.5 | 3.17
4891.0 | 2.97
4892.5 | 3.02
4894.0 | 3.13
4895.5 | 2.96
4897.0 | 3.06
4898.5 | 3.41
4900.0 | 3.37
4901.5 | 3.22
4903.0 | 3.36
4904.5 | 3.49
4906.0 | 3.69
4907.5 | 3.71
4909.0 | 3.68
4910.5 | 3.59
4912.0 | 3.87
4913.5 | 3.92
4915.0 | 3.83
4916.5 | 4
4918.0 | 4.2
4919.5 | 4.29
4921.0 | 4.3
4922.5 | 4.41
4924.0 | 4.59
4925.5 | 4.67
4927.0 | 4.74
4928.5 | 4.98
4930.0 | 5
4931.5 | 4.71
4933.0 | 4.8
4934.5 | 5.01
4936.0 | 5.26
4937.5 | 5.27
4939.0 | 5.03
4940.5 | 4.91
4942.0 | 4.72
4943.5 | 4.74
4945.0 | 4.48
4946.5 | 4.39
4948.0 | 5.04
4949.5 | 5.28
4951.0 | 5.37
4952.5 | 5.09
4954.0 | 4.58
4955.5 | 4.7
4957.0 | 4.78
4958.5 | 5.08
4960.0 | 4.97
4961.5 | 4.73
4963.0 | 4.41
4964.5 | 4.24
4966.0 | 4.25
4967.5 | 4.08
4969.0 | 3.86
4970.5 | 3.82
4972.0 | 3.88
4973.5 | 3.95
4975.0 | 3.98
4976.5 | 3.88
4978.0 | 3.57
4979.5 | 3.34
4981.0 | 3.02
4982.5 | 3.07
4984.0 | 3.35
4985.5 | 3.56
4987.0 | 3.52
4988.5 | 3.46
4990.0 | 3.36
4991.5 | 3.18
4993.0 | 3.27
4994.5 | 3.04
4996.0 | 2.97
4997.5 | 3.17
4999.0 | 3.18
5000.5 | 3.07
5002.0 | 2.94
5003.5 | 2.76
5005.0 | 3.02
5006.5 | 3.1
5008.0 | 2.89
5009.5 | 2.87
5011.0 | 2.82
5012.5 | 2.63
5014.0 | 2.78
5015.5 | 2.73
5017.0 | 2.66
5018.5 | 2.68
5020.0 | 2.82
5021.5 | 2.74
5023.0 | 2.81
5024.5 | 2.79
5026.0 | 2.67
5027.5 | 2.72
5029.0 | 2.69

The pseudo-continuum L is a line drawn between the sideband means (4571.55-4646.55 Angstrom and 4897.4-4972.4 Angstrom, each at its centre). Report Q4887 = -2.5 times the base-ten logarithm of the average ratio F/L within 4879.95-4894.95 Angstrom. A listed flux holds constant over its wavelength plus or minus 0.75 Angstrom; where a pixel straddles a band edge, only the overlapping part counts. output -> 0.32 mag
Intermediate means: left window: 2.13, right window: 4.39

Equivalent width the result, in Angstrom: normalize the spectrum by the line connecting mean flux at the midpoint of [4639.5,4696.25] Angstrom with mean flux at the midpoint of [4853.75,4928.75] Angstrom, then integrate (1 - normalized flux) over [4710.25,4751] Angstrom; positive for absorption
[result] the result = 7.2 Angstrom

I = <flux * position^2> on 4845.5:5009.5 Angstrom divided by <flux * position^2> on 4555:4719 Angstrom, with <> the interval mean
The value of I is 1.9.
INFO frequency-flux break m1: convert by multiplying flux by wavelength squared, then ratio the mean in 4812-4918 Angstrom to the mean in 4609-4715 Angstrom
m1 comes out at 1.44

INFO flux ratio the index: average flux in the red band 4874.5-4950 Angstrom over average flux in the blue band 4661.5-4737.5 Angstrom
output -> 1.94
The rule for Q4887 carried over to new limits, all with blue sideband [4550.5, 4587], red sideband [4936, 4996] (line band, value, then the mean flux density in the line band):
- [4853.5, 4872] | 0.38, 2.6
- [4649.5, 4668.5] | 0.28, 2.1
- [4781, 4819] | 0.49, 2.16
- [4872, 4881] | 0.38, 2.64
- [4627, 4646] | 0.22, 2.14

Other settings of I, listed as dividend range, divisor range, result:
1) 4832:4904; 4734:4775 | 1.42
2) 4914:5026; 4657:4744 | 2.16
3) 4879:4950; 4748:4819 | 2.01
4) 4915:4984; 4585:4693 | 2.43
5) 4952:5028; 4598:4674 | 1.90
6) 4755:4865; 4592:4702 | 1.14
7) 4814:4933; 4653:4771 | 1.58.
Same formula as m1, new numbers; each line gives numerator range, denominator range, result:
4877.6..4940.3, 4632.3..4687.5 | 2.03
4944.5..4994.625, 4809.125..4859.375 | 1.88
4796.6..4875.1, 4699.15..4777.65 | 1.21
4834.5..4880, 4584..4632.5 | 1.31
